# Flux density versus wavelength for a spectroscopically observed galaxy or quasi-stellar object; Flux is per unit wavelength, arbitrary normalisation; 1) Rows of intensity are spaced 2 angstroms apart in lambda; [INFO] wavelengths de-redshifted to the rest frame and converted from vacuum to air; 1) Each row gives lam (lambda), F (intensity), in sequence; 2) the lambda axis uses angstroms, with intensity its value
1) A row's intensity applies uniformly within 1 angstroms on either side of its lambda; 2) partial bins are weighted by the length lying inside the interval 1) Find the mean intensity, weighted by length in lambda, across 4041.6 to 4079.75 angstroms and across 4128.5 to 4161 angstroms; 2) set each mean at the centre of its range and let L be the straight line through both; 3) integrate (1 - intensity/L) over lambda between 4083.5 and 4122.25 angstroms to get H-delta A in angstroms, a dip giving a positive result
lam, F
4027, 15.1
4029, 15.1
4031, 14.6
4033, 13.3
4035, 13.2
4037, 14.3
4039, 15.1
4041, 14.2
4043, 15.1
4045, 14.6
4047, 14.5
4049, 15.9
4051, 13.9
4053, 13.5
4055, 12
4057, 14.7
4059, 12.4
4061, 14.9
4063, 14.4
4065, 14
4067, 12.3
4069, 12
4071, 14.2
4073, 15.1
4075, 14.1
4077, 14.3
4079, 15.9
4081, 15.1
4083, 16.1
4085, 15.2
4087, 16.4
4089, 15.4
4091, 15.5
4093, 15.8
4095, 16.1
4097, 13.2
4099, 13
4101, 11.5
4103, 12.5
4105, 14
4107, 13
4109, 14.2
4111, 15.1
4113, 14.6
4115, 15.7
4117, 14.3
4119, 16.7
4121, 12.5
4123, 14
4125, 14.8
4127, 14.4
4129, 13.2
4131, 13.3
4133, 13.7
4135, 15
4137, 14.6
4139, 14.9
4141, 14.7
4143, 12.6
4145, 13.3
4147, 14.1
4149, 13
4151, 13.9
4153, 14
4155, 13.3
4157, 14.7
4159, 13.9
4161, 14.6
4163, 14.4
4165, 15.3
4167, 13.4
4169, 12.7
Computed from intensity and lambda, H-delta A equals -1.3 angstroms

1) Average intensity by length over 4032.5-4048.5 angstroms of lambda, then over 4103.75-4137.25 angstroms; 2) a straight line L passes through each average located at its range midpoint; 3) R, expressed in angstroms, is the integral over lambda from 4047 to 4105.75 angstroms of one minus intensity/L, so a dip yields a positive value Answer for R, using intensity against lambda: 0.3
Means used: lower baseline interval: 14.4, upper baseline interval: 14.3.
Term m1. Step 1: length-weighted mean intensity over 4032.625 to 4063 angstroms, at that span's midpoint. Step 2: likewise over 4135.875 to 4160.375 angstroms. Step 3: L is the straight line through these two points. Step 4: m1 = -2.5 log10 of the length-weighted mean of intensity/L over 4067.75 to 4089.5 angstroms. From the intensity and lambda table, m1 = -0.06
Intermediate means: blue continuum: 14.1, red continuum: 13.9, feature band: 14.8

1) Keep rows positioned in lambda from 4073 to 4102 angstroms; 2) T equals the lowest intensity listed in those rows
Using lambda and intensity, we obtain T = 11.5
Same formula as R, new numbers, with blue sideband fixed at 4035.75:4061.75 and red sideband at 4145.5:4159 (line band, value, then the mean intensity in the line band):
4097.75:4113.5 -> 0.6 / 13.4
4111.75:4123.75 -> -0.6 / 14.7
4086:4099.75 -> -1.0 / 15.1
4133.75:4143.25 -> -0.4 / 14.5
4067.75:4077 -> 0.2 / 13.9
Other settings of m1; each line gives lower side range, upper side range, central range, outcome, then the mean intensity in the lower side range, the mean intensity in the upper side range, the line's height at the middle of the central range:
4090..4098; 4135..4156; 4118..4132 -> 0.021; 15.2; 13.9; 14.4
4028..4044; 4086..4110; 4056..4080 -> 0.020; 14.4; 14.2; 14.3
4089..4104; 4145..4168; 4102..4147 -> -0.008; 14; 14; 14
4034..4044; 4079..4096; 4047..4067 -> 0.072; 14.4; 15.7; 14.9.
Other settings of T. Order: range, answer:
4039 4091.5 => 12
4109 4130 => 12.5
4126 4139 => 13.2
